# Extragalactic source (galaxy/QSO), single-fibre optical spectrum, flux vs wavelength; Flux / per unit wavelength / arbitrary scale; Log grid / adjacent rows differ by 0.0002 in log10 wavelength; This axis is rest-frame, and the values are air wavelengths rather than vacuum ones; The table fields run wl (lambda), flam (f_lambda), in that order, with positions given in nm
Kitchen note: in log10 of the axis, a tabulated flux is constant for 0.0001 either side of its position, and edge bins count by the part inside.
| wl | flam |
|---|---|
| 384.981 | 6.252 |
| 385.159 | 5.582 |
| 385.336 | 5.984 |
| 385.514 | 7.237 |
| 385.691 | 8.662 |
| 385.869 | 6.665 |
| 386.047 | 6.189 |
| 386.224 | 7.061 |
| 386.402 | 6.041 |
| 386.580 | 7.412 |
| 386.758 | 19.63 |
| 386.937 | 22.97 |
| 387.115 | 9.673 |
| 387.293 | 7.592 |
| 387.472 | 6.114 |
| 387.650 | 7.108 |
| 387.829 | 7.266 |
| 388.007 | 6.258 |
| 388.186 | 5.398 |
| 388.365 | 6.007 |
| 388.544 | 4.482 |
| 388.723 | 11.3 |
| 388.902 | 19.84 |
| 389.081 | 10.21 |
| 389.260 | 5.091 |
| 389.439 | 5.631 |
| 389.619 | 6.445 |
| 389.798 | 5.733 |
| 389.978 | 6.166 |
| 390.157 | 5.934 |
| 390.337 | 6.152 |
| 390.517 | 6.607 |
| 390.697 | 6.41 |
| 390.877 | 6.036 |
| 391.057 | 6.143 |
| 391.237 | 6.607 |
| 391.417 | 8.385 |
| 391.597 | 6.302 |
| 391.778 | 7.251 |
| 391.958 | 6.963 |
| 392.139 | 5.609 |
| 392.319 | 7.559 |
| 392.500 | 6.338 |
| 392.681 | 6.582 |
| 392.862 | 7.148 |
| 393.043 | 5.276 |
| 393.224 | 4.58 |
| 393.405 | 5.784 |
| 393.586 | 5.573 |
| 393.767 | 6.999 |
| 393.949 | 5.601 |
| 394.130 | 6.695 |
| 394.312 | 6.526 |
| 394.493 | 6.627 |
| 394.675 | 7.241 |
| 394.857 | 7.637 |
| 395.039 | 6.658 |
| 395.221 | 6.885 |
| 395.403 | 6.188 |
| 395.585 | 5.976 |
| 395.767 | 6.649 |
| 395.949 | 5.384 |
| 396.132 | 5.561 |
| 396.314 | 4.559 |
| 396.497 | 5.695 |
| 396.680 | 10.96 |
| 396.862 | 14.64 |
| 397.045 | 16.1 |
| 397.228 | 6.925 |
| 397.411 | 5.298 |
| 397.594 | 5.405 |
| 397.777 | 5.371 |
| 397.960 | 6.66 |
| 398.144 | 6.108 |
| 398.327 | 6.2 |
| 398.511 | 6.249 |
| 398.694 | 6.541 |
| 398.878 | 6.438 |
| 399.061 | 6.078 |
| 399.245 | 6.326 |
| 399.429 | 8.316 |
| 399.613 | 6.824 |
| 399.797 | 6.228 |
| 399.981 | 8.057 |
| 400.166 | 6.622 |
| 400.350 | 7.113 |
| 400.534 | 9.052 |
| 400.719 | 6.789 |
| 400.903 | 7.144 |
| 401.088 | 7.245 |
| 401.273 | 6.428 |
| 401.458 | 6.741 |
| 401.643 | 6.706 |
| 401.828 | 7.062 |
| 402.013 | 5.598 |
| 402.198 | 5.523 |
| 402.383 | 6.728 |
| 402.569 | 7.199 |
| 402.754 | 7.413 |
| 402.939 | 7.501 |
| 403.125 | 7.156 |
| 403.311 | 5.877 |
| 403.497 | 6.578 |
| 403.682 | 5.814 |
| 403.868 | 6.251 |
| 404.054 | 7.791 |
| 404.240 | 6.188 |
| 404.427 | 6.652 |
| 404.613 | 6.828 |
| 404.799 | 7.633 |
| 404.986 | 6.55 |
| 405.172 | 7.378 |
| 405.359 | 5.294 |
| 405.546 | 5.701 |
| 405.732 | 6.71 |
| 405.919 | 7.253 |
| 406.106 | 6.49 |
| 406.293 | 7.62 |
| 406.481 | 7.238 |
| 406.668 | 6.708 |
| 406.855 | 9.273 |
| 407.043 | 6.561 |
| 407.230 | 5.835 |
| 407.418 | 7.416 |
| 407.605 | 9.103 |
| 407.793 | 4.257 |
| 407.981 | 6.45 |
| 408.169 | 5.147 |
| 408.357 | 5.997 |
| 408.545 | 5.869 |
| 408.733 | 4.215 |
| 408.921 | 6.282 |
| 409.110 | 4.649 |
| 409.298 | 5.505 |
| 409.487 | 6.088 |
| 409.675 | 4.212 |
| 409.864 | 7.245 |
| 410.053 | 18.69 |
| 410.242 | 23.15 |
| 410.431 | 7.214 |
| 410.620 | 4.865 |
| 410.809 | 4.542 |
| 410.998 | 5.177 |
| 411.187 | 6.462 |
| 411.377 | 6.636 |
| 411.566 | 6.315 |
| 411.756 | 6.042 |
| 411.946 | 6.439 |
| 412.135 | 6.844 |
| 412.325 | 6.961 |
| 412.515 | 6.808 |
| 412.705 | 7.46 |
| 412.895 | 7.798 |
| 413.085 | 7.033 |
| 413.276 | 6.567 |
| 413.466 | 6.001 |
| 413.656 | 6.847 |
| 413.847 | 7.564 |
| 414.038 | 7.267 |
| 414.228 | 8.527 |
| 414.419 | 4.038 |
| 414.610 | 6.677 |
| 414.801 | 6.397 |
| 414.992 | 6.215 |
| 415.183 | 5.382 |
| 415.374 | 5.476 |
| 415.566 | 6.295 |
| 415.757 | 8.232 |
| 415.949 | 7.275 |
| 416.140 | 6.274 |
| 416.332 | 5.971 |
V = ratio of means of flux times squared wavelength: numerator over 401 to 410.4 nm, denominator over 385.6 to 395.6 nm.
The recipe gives 1.03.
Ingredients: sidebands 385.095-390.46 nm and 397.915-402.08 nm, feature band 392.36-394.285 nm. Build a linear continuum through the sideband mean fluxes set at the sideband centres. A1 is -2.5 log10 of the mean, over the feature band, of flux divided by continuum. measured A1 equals 0.23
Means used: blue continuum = 8.2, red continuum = 6.81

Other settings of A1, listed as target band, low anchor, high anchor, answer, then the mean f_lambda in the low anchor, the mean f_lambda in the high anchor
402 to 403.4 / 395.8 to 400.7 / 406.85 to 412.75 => 0.08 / 7.24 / 7.08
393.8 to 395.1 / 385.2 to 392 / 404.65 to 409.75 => 0.11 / 7.91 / 6.36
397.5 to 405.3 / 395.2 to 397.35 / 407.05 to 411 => 0.15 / 7.96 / 7.27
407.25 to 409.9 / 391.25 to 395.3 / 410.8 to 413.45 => 0.12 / 6.56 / 6.56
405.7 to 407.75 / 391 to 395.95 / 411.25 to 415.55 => -0.11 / 6.49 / 6.6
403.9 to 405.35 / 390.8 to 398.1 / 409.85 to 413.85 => 0.09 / 6.86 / 7.86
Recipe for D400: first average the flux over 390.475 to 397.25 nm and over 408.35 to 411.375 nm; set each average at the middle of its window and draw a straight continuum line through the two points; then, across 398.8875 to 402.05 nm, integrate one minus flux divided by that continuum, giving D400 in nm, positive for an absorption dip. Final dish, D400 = 0.10 nm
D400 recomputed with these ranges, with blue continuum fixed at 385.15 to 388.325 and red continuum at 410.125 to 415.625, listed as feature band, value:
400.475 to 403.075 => 0.26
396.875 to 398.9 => 0.14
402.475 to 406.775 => 0.42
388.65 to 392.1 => 0.35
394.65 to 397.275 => 0.05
